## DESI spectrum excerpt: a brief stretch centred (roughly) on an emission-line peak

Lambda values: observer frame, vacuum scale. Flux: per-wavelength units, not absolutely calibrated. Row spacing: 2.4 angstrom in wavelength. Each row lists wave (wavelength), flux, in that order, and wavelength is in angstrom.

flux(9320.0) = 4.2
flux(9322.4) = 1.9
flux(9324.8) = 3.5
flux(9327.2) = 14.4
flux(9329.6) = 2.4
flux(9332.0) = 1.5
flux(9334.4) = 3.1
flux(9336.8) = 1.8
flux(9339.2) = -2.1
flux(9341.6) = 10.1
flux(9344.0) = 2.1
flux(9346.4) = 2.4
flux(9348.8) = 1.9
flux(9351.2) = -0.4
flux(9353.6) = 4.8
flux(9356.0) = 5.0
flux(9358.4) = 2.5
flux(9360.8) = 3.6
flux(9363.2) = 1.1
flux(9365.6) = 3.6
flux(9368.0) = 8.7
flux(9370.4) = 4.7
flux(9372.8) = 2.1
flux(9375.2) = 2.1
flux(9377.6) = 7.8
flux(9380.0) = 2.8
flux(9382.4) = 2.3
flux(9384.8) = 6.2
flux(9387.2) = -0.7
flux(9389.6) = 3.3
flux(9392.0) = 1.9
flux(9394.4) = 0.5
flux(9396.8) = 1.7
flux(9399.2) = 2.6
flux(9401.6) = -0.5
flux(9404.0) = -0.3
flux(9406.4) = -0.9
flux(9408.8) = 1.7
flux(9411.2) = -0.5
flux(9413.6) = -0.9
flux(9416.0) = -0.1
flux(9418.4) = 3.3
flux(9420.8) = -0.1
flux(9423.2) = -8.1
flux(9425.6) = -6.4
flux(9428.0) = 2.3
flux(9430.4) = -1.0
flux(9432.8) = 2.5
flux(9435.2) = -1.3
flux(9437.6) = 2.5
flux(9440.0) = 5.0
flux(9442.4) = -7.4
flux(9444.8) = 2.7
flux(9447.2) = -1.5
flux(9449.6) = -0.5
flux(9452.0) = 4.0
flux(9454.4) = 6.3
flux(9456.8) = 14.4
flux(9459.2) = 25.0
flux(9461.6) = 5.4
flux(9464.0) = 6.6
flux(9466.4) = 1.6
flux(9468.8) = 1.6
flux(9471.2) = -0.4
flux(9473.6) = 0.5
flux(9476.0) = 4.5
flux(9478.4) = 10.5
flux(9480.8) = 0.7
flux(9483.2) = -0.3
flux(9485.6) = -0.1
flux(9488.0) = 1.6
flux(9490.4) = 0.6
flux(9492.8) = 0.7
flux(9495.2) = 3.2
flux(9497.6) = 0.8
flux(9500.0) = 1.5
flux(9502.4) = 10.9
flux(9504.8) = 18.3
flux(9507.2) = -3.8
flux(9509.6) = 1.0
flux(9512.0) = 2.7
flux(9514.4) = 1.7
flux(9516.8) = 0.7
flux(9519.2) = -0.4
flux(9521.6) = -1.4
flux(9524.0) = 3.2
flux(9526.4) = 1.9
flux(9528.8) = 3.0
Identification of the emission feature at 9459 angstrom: [O III] 5007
